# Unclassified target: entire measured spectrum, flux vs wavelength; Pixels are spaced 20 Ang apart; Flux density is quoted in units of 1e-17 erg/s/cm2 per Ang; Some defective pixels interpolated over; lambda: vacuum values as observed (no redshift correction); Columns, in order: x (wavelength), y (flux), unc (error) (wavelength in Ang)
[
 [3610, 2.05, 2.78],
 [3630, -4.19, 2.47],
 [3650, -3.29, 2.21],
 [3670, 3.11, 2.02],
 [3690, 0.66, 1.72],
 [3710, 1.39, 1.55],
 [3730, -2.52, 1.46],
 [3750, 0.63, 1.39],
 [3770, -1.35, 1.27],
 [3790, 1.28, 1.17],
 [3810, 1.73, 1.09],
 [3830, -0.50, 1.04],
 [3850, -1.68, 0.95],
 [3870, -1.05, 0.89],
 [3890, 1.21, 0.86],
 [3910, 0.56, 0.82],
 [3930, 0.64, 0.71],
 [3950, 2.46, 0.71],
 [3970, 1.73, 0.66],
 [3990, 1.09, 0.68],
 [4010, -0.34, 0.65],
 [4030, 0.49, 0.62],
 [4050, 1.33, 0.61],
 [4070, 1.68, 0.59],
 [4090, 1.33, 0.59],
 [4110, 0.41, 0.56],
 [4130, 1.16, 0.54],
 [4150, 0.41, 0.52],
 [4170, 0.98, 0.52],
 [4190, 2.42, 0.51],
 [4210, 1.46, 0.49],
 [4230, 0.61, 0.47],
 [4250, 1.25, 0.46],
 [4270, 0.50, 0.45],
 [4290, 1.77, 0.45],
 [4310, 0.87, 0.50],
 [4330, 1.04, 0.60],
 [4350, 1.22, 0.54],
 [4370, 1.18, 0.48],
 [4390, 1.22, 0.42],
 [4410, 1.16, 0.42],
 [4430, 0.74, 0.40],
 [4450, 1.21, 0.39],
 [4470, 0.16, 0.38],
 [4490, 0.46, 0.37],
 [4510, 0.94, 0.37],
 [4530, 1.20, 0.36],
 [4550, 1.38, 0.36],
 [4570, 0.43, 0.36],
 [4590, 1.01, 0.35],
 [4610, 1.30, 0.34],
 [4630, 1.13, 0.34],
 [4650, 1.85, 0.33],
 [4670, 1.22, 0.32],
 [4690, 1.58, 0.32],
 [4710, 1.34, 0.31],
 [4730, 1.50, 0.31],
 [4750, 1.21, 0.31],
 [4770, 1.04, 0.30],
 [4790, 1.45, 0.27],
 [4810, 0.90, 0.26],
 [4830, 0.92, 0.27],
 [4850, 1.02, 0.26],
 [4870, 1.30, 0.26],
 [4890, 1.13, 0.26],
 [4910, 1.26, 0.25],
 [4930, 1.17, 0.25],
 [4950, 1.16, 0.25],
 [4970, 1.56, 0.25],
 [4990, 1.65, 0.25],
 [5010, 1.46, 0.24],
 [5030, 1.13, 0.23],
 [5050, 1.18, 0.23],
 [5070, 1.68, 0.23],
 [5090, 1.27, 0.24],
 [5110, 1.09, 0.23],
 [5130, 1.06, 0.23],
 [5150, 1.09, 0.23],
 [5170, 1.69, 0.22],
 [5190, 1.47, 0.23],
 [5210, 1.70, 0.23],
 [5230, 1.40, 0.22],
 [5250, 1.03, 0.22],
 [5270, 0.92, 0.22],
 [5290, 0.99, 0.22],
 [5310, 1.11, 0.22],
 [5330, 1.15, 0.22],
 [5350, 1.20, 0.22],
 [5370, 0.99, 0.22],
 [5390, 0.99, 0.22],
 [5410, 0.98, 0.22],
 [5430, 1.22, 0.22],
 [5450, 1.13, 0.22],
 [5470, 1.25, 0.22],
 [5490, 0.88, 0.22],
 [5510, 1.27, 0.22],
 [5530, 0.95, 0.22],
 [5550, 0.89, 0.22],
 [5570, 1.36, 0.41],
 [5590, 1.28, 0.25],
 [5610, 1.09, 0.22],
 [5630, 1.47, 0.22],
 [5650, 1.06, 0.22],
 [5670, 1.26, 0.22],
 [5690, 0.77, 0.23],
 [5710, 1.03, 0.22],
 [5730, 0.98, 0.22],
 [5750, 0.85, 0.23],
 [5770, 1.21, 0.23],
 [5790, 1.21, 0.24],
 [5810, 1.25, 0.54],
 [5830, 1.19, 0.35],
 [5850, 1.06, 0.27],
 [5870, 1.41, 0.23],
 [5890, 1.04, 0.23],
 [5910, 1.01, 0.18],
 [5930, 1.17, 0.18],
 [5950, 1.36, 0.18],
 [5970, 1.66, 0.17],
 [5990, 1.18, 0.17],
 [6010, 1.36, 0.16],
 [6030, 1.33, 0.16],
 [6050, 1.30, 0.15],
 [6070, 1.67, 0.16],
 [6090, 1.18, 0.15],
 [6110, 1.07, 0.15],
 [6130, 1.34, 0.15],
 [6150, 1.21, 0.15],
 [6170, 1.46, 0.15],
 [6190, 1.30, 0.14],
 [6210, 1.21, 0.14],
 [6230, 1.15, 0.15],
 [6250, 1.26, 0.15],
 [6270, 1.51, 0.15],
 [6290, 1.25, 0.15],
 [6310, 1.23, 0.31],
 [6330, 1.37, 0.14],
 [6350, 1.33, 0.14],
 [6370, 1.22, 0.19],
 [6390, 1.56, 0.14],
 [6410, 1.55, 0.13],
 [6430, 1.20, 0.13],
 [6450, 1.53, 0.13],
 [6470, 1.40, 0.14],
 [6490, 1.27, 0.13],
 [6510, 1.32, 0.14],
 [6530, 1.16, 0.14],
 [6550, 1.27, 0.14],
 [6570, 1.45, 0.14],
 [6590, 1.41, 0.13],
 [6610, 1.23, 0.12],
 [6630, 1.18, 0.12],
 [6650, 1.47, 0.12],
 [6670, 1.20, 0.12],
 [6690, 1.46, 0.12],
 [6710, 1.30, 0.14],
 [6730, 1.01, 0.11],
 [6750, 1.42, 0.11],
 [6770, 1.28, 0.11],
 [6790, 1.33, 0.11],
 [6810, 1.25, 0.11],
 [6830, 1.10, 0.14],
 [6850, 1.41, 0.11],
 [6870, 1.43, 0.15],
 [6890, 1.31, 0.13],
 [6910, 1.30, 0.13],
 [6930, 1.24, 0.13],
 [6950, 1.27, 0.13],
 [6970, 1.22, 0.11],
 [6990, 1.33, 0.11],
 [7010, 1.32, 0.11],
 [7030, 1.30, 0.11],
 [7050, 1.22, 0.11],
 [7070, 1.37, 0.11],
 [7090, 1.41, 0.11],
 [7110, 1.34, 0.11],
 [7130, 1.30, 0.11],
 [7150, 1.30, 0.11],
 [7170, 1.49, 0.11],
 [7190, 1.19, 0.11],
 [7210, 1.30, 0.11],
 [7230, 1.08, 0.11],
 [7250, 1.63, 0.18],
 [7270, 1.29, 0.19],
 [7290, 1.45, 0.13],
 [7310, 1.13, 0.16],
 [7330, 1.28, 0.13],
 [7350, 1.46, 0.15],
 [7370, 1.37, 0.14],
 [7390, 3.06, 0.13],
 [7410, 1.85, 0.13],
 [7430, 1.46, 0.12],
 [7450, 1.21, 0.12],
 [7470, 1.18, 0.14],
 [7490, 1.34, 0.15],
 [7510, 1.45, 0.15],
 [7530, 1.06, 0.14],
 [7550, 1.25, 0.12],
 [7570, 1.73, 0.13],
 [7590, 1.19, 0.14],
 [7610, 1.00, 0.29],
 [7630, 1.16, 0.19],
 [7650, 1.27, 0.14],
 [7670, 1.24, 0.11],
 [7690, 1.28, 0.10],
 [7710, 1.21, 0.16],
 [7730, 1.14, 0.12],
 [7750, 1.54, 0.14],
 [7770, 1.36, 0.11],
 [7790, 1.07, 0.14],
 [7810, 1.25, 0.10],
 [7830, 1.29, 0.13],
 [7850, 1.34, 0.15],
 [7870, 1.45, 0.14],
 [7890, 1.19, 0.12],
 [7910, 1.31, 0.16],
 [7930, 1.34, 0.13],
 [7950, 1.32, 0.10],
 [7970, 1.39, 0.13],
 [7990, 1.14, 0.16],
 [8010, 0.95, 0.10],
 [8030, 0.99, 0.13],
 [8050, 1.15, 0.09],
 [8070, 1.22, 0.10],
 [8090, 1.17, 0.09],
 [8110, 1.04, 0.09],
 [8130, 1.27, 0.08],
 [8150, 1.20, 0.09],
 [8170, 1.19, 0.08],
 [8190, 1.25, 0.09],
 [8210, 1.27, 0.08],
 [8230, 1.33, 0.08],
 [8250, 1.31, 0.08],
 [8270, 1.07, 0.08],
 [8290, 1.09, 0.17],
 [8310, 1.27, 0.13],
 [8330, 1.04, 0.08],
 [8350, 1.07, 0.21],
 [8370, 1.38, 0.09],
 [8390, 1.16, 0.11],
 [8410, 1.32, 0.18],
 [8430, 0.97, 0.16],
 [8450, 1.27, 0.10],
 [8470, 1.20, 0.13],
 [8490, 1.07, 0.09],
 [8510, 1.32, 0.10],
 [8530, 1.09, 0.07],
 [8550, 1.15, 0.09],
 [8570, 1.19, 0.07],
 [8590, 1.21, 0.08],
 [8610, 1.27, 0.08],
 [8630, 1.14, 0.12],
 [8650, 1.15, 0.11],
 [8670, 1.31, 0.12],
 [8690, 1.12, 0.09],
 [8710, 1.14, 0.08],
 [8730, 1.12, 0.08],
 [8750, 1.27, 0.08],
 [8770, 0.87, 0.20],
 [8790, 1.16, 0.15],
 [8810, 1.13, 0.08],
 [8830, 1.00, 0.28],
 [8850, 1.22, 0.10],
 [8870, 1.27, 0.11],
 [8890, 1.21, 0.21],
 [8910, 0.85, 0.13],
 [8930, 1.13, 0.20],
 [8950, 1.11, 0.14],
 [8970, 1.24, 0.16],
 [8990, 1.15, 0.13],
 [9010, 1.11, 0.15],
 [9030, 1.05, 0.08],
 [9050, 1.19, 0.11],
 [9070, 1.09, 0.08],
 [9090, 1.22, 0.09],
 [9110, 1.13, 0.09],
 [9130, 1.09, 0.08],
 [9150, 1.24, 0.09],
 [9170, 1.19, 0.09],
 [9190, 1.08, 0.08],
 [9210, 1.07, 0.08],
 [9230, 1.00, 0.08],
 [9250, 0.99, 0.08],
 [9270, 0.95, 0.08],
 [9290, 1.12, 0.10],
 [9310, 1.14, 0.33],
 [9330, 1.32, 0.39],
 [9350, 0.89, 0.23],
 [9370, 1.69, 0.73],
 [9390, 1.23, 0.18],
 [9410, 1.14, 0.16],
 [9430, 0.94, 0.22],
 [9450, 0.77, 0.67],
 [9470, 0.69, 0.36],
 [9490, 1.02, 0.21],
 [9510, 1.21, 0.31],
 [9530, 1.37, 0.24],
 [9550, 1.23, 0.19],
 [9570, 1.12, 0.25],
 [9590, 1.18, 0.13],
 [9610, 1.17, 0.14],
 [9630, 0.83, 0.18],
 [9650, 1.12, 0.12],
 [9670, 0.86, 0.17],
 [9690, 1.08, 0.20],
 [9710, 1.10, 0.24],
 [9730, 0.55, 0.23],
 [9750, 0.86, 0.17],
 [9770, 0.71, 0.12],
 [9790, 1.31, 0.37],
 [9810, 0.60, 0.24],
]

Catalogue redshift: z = 0.126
